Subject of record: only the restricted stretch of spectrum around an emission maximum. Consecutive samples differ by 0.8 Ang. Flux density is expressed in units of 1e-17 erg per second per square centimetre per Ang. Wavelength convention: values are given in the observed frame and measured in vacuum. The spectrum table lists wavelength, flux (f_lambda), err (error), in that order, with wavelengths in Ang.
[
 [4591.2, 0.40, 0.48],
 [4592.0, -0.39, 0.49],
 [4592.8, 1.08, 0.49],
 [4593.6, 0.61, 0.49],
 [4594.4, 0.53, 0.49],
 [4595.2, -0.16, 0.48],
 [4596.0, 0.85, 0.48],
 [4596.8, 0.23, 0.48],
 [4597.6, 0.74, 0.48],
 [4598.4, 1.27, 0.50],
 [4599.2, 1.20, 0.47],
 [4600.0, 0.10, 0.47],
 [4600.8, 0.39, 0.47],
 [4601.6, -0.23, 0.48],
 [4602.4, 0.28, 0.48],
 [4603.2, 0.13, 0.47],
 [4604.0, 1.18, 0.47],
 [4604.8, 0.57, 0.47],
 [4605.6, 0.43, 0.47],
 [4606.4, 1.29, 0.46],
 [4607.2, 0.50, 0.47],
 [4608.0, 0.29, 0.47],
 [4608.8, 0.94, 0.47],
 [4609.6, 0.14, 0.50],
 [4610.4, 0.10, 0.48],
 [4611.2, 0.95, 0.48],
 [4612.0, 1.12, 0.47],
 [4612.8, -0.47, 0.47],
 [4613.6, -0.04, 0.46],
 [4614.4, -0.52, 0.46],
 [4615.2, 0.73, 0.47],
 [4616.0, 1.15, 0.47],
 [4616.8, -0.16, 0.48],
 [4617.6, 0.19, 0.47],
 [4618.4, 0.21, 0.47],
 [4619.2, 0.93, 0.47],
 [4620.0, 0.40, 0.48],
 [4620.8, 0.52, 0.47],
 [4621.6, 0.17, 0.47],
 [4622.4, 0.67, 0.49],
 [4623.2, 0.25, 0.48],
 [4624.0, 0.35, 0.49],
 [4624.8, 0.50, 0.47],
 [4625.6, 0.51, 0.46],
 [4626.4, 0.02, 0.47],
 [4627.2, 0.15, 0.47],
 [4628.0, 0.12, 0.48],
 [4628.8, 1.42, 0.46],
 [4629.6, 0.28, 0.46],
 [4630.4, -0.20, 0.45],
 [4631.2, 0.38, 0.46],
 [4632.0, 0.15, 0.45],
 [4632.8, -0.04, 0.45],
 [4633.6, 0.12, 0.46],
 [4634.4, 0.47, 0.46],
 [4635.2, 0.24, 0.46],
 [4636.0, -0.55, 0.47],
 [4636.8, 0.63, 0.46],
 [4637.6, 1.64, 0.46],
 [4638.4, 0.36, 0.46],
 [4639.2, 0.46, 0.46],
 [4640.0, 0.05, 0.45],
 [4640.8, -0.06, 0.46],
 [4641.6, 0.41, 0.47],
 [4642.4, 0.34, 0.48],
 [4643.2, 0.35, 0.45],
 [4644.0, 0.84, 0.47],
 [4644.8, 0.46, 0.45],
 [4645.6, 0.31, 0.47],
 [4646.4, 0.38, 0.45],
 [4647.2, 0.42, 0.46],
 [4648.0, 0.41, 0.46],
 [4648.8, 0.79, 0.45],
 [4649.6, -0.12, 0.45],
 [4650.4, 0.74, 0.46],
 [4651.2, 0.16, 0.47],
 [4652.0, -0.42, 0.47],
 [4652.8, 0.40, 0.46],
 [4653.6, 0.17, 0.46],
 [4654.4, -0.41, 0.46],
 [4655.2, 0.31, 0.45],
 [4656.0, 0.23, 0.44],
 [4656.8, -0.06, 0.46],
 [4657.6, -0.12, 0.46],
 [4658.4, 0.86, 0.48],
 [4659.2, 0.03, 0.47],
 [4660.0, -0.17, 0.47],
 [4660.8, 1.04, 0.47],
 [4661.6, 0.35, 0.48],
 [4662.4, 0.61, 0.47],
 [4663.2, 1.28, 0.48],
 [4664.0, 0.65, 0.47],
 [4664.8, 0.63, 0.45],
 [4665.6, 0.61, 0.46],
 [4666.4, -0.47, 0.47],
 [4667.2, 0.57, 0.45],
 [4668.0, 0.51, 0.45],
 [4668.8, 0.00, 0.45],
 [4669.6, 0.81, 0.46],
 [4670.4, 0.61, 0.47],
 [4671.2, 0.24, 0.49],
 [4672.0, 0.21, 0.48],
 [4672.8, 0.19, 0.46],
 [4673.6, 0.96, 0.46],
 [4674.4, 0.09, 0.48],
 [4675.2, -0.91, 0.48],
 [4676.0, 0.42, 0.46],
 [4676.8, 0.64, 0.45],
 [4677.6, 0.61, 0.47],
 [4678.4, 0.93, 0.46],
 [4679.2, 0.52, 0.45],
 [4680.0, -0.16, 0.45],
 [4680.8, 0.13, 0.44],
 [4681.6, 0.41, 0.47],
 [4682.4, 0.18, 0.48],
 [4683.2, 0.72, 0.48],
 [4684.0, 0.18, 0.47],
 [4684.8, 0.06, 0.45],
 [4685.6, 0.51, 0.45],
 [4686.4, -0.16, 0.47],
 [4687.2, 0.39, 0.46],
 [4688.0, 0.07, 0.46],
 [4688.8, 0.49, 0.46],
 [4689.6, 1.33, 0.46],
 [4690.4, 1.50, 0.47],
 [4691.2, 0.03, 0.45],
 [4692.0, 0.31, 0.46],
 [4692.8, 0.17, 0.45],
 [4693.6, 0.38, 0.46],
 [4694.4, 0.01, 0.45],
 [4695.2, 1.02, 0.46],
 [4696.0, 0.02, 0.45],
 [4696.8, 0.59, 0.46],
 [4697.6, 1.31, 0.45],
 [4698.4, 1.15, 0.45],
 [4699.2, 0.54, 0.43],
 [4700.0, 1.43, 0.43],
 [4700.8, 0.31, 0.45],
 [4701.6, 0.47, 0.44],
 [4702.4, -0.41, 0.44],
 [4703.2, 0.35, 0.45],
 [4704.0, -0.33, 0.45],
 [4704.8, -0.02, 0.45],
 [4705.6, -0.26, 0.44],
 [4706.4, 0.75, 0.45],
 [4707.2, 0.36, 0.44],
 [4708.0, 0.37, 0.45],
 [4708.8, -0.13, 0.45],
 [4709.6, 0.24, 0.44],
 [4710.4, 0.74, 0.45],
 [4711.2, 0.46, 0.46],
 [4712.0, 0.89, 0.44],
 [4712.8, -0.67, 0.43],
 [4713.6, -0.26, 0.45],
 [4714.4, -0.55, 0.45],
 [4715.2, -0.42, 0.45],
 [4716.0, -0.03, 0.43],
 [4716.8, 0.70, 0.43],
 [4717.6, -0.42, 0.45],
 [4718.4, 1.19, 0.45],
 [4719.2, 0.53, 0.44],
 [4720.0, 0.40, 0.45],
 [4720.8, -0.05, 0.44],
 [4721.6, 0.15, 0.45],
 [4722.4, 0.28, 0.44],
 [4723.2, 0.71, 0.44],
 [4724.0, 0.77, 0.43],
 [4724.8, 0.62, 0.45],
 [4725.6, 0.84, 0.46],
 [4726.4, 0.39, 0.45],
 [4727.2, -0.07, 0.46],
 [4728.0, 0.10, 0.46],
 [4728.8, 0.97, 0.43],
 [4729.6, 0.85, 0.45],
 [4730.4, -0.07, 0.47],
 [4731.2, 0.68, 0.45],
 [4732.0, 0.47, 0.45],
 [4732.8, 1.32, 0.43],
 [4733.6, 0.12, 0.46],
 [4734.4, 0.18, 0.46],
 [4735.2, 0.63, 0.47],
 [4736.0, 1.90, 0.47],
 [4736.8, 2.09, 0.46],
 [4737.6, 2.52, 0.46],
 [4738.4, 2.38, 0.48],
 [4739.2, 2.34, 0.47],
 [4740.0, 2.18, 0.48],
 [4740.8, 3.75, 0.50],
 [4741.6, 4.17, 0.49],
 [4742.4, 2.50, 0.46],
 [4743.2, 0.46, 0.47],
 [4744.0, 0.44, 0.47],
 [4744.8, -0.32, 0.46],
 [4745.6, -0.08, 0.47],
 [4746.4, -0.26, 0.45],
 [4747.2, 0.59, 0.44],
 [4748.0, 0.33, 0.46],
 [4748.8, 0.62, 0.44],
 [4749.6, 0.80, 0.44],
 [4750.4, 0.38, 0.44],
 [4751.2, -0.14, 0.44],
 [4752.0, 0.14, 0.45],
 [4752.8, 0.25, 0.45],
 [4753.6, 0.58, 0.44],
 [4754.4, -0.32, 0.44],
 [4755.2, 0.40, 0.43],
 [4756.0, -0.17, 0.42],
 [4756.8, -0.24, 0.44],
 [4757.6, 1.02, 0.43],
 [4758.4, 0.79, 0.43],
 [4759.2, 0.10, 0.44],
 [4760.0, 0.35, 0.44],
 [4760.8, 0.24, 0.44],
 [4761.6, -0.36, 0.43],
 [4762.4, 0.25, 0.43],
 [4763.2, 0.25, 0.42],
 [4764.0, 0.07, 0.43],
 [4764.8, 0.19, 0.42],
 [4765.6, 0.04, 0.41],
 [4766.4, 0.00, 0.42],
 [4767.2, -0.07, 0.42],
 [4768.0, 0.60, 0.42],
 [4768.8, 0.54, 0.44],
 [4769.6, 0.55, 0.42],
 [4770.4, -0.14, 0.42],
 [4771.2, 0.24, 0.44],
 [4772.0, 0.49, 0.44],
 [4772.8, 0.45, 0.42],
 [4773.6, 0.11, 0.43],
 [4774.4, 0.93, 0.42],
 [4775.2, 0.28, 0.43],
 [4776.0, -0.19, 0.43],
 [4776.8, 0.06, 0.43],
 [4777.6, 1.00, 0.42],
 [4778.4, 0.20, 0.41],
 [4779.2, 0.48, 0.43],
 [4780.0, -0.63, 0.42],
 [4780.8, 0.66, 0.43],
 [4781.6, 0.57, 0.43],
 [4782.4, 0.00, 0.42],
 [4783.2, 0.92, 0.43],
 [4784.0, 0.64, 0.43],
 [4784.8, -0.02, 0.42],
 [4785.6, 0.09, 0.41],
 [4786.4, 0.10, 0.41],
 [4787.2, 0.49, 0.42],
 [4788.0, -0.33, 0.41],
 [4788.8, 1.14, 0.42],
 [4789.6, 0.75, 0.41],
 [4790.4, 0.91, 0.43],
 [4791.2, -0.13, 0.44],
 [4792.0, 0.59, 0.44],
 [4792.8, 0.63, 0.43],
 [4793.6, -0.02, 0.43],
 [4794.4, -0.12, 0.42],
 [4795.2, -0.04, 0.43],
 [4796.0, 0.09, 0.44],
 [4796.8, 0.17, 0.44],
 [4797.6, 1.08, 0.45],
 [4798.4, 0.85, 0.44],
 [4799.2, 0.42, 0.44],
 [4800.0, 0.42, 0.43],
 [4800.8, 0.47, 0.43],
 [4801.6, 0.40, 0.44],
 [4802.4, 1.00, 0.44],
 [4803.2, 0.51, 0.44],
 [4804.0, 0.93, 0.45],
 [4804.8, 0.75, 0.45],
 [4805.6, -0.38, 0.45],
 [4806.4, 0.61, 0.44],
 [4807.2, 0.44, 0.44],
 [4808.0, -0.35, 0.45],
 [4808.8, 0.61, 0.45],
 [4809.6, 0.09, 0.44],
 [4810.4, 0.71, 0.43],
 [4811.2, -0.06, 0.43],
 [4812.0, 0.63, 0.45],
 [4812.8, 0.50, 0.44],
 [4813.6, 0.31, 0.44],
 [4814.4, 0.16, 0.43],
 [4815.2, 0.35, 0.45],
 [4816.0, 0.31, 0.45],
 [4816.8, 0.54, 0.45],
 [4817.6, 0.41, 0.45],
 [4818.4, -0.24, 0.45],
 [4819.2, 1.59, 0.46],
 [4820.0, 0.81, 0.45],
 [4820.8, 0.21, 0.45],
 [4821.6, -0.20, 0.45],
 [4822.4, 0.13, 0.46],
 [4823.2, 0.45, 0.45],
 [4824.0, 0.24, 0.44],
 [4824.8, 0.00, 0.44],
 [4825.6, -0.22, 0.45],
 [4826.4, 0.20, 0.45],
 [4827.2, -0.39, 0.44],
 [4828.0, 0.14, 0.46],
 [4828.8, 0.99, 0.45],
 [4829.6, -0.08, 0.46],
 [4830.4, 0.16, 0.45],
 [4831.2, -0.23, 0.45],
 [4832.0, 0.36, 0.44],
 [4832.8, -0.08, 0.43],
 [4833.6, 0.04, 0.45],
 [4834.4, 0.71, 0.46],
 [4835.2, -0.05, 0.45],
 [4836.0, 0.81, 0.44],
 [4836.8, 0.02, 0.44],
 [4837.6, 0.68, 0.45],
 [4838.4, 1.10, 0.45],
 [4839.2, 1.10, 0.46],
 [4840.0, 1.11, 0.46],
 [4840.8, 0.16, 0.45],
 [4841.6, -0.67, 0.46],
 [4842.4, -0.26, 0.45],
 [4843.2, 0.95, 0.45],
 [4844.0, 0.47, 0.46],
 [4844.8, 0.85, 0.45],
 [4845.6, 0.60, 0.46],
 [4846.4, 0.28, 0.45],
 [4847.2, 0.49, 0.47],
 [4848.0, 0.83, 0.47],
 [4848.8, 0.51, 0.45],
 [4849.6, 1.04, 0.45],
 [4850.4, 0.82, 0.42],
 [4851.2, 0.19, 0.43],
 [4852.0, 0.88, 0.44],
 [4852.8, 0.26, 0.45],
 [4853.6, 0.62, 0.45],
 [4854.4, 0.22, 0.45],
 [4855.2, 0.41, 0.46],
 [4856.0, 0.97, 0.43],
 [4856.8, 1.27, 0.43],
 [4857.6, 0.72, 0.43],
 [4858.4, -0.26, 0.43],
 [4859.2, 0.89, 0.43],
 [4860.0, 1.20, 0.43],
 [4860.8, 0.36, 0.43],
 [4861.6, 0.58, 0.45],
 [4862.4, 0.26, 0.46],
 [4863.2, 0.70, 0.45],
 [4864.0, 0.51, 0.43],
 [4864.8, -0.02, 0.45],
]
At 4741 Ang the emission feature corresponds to [O II] 3727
